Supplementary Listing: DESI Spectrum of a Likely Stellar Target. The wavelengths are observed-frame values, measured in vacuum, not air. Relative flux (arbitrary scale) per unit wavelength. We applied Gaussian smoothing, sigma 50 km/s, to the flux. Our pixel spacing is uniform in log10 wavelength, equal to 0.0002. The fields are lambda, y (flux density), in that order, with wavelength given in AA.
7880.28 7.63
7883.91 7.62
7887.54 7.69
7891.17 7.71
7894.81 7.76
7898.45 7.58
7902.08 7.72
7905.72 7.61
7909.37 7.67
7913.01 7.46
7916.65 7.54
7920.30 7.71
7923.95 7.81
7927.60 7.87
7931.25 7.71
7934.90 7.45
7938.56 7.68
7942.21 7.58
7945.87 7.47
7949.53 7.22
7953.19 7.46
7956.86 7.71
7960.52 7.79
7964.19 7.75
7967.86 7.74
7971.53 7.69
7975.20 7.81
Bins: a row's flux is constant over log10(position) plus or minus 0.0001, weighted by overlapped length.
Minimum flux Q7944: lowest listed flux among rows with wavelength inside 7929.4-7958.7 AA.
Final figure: 7.22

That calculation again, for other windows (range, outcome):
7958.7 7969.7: 7.74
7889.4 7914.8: 7.46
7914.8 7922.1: 7.54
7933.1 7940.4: 7.45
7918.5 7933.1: 7.71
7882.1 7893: 7.62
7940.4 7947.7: 7.47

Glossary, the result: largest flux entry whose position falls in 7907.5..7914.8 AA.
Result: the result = 7.67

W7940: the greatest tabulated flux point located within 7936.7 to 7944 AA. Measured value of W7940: 7.68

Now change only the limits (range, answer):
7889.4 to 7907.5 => 7.76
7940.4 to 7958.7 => 7.71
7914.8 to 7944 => 7.87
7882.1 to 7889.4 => 7.69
